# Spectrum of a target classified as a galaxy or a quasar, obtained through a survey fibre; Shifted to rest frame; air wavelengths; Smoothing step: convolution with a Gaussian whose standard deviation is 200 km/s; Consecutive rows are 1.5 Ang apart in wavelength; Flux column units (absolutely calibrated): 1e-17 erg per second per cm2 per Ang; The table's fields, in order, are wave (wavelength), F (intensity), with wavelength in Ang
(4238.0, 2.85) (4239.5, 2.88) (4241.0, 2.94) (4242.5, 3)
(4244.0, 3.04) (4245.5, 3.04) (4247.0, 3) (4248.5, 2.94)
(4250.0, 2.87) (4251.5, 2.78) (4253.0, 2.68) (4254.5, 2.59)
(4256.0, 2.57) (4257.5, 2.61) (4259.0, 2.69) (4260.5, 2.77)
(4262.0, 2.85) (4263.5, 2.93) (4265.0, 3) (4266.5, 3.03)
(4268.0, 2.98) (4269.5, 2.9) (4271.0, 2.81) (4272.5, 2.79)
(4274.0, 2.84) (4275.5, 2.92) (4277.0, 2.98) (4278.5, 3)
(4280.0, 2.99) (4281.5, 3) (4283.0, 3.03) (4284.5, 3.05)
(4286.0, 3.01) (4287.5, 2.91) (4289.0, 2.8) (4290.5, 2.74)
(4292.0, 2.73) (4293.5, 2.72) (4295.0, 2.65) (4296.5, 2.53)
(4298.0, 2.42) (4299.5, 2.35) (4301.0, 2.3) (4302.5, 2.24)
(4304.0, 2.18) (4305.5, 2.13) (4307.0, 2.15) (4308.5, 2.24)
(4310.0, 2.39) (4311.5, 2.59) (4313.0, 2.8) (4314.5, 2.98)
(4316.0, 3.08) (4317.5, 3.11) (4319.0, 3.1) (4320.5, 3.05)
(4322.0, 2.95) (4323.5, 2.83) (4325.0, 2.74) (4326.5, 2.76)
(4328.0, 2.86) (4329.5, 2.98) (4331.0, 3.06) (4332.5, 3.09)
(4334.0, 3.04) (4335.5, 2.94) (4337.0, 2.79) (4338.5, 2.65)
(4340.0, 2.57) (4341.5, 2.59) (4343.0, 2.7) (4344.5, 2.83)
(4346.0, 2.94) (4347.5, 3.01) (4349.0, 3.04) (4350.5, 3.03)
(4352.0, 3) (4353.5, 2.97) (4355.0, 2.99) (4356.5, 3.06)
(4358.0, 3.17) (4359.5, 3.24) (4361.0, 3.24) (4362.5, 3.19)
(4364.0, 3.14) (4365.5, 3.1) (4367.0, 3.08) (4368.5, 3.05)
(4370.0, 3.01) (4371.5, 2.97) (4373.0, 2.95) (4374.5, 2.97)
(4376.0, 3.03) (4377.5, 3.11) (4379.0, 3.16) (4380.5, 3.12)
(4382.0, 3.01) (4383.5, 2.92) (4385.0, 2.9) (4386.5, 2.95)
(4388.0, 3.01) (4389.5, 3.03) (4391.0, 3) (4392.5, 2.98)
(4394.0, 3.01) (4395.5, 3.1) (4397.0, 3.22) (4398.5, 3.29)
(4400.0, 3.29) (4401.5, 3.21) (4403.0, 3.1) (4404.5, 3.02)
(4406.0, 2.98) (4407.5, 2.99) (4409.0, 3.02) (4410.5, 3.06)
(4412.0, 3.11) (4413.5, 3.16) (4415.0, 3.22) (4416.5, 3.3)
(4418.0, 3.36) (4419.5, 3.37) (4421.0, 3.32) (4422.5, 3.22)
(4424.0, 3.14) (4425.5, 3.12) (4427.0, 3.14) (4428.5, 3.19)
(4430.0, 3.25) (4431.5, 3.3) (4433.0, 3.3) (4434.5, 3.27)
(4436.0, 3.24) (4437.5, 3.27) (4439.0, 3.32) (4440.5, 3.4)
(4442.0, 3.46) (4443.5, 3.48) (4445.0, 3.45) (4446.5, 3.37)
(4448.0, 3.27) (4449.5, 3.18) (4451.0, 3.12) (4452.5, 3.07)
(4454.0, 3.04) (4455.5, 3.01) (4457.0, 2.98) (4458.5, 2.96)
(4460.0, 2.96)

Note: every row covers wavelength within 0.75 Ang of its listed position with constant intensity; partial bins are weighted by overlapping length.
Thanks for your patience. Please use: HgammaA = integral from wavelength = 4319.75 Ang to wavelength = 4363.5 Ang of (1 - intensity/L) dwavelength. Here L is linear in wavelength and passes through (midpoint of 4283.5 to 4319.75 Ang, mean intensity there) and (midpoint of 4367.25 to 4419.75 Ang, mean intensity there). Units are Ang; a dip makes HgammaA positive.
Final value -1.7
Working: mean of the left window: 2.64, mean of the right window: 3.08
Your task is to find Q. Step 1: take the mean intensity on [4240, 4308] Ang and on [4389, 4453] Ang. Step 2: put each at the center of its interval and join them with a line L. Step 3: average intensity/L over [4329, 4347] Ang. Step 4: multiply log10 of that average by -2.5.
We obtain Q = 0.04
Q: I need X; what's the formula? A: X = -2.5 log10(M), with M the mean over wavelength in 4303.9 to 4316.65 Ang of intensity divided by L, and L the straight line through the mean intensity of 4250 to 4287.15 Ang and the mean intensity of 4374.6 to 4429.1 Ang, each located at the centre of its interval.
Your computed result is 0.17 mag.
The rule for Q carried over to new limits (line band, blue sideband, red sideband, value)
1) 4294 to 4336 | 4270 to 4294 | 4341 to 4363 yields 0.097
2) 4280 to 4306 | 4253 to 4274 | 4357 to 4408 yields 0.087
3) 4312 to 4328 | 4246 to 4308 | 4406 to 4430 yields -0.021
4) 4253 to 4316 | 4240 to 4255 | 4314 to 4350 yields 0.070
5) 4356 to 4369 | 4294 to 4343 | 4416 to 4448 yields -0.078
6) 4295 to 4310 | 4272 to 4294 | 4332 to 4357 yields 0.249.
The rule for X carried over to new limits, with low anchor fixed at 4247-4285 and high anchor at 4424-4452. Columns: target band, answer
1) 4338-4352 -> 0.08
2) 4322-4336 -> 0.03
